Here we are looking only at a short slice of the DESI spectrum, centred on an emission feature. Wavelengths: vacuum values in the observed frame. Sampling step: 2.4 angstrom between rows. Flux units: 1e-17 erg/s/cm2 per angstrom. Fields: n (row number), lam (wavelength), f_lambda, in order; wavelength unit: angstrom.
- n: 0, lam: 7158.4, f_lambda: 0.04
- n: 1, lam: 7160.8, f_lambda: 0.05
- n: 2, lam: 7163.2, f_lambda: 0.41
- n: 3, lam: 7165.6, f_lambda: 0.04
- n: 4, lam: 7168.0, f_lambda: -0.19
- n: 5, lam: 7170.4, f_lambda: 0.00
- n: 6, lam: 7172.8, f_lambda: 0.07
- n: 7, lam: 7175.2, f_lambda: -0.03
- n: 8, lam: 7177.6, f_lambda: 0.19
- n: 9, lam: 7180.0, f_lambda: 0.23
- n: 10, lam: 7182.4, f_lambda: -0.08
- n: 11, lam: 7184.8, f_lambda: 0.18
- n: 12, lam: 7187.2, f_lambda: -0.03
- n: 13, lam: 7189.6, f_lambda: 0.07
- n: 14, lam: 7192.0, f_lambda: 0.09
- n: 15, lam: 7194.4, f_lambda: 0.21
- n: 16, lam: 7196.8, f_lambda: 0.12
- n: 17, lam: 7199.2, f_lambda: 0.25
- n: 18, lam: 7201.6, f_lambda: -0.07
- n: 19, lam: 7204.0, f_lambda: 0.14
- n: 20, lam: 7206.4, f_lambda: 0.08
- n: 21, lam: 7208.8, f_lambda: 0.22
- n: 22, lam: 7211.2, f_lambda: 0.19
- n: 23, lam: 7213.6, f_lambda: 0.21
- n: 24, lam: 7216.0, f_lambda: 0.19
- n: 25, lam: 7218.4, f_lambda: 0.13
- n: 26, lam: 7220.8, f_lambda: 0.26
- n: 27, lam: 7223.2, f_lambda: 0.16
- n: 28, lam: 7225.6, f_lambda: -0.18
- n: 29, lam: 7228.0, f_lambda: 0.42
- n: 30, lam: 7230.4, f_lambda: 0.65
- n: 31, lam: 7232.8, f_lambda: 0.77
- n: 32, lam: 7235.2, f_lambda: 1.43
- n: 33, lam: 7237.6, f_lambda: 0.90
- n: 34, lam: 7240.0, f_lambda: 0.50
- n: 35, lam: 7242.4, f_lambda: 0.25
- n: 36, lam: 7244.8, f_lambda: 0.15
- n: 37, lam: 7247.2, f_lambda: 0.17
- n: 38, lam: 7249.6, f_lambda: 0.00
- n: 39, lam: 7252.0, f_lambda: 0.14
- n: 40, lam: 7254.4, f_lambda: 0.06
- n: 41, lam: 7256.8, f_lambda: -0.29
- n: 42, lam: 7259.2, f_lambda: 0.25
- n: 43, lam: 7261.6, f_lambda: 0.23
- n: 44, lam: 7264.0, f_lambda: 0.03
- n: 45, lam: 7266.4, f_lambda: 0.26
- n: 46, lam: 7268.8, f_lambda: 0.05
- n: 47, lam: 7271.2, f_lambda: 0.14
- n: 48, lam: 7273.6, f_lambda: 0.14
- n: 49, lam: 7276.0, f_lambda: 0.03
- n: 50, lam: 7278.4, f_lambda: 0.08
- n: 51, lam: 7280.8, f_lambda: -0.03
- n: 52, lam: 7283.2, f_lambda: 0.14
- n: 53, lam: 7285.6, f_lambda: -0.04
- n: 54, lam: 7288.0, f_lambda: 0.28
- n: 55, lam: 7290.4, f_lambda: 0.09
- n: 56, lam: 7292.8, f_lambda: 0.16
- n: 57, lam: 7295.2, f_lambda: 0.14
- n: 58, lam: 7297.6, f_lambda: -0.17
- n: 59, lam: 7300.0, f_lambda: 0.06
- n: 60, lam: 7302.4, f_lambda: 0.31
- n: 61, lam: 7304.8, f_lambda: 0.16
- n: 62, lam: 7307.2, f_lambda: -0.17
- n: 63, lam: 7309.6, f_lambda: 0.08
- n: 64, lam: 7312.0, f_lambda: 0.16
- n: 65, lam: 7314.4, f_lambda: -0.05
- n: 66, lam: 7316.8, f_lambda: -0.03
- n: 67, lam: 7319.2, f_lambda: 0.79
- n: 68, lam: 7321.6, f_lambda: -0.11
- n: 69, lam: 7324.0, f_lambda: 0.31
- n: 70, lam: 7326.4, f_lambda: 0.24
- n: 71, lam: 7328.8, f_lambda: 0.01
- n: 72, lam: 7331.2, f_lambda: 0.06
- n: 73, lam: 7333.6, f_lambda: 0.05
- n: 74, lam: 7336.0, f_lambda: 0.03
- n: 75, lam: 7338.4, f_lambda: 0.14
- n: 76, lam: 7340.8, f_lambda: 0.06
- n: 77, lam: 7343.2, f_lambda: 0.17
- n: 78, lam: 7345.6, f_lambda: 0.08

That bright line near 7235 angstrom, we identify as [O II] 3727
